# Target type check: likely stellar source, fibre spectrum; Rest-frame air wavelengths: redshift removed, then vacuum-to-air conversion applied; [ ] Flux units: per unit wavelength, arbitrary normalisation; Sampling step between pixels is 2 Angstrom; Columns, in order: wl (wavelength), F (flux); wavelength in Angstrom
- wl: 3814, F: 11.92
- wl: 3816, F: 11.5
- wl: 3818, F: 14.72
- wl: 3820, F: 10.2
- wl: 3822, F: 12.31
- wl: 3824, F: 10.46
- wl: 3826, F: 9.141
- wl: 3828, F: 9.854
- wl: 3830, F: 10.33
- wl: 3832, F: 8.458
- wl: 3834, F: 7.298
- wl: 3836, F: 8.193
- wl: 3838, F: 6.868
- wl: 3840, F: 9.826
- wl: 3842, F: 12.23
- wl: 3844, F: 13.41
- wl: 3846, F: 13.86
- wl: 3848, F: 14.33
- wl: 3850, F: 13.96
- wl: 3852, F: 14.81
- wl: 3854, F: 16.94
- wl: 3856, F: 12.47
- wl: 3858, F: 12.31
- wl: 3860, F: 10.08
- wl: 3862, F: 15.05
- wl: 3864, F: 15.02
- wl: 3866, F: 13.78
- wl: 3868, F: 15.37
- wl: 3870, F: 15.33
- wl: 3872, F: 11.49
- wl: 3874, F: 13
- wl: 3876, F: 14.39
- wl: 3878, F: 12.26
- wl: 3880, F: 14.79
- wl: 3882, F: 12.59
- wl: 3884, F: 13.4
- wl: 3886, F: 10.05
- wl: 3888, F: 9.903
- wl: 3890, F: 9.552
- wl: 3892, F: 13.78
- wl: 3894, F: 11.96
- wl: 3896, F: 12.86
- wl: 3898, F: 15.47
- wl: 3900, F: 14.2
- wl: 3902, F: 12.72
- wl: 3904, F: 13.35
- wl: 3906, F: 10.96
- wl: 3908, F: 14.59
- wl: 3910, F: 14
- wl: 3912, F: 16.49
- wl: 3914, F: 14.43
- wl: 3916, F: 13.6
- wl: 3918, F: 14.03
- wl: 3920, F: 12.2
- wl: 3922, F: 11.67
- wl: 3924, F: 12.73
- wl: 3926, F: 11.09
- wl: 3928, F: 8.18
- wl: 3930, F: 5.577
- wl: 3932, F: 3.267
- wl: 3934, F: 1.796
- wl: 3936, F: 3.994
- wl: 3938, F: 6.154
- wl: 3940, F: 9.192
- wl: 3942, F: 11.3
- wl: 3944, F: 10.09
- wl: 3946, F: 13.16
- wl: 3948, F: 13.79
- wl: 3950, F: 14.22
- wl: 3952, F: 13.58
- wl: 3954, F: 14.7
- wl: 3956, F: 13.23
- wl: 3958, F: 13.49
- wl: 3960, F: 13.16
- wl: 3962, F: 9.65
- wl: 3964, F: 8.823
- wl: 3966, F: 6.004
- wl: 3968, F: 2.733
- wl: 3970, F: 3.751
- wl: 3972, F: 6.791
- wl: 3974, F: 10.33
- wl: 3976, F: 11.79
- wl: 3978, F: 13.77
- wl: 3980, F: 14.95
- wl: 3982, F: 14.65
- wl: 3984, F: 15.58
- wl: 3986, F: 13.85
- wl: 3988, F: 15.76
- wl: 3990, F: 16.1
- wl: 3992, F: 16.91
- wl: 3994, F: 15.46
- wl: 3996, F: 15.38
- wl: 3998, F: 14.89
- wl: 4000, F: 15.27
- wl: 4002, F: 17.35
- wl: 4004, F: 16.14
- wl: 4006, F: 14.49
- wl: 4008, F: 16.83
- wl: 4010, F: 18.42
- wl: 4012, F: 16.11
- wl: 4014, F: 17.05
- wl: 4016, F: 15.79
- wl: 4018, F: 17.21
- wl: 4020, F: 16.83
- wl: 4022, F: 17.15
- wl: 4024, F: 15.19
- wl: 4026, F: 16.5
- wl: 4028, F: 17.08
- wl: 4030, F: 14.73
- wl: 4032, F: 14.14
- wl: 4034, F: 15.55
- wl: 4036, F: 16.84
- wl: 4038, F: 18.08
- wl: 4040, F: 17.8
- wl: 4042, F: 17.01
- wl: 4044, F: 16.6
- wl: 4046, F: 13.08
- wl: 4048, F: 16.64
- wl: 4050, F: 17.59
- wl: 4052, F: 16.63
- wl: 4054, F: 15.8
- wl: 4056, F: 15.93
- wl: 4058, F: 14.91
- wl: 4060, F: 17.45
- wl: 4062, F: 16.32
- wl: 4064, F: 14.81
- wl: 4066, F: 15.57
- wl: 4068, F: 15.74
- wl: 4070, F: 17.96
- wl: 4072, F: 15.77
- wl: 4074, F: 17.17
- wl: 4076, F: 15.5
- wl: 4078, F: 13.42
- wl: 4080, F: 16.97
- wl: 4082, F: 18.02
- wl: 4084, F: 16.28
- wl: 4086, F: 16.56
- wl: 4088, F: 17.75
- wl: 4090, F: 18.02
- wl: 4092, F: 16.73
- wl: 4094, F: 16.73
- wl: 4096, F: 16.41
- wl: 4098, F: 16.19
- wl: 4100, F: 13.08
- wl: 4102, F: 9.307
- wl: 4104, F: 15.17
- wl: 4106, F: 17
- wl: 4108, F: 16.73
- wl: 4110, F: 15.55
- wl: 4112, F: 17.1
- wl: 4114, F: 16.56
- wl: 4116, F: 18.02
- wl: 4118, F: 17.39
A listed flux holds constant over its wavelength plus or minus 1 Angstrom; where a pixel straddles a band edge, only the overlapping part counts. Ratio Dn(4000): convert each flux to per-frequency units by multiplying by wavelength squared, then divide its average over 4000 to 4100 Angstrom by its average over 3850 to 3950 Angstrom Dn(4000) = 1.46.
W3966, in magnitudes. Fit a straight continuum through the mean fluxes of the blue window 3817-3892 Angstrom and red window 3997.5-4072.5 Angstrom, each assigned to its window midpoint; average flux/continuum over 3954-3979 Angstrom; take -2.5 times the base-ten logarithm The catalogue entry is 0.45 mag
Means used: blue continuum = 12.1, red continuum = 16.3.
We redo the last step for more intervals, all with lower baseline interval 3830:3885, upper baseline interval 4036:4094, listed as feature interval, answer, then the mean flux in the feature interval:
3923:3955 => 0.43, 9.55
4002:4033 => -0.05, 16.3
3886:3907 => 0.08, 12.4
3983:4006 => -0.04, 15.6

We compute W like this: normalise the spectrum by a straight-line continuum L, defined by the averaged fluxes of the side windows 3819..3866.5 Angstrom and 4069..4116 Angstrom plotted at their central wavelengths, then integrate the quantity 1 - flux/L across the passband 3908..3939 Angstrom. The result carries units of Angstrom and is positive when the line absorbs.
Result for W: 7.0 Angstrom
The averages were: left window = 11.7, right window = 16.1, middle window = 10.1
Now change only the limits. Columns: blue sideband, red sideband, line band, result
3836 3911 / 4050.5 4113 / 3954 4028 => 4.33 Angstrom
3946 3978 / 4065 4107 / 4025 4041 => -3.12 Angstrom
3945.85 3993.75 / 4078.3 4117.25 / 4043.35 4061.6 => -1.63 Angstrom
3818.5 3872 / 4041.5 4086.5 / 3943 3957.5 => 0.77 Angstrom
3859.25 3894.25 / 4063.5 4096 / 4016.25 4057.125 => -1.56 Angstrom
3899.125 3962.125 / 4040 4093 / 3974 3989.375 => -0.97 Angstrom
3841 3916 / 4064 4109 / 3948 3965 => 1.98 Angstrom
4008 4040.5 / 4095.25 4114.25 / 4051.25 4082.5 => -0.49 Angstrom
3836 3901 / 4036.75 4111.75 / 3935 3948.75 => 4.38 Angstrom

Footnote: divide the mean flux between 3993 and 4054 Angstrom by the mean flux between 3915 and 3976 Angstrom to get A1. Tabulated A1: 1.66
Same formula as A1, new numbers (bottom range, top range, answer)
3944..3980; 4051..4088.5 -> 1.49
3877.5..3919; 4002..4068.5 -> 1.24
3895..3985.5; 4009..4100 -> 1.46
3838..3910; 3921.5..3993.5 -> 0.82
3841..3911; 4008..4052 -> 1.24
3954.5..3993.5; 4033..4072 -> 1.39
